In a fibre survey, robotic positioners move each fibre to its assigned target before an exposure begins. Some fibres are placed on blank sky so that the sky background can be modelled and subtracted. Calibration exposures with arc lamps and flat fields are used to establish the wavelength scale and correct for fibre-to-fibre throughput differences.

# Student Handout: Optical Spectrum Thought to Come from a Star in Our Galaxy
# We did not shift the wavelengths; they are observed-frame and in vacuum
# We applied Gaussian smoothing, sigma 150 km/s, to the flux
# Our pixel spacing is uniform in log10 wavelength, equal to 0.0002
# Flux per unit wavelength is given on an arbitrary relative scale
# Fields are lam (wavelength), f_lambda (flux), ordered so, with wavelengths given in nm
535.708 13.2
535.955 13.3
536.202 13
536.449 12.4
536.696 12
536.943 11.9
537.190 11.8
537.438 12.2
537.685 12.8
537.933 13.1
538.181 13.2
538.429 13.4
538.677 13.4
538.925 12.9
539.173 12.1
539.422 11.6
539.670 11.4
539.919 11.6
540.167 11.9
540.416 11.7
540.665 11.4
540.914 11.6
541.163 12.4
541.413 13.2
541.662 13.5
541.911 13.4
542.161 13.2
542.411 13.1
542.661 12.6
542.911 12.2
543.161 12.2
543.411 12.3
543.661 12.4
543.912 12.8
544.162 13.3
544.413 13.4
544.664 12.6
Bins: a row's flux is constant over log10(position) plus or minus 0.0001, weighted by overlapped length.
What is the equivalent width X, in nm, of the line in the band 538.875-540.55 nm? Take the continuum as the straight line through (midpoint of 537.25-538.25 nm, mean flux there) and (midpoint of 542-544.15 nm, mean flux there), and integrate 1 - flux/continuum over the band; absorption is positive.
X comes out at 0.11 nm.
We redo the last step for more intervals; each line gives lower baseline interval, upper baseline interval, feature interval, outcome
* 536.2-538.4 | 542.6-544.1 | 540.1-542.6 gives -0.02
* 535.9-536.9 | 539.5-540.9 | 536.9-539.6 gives -0.11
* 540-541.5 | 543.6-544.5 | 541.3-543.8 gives -0.06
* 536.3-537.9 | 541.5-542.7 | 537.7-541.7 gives 0.11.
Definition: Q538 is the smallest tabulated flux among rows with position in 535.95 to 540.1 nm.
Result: 11.4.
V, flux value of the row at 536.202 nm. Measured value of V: 13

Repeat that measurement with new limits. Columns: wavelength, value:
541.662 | 13.5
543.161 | 12.2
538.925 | 12.9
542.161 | 13.2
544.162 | 13.3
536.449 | 12.4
